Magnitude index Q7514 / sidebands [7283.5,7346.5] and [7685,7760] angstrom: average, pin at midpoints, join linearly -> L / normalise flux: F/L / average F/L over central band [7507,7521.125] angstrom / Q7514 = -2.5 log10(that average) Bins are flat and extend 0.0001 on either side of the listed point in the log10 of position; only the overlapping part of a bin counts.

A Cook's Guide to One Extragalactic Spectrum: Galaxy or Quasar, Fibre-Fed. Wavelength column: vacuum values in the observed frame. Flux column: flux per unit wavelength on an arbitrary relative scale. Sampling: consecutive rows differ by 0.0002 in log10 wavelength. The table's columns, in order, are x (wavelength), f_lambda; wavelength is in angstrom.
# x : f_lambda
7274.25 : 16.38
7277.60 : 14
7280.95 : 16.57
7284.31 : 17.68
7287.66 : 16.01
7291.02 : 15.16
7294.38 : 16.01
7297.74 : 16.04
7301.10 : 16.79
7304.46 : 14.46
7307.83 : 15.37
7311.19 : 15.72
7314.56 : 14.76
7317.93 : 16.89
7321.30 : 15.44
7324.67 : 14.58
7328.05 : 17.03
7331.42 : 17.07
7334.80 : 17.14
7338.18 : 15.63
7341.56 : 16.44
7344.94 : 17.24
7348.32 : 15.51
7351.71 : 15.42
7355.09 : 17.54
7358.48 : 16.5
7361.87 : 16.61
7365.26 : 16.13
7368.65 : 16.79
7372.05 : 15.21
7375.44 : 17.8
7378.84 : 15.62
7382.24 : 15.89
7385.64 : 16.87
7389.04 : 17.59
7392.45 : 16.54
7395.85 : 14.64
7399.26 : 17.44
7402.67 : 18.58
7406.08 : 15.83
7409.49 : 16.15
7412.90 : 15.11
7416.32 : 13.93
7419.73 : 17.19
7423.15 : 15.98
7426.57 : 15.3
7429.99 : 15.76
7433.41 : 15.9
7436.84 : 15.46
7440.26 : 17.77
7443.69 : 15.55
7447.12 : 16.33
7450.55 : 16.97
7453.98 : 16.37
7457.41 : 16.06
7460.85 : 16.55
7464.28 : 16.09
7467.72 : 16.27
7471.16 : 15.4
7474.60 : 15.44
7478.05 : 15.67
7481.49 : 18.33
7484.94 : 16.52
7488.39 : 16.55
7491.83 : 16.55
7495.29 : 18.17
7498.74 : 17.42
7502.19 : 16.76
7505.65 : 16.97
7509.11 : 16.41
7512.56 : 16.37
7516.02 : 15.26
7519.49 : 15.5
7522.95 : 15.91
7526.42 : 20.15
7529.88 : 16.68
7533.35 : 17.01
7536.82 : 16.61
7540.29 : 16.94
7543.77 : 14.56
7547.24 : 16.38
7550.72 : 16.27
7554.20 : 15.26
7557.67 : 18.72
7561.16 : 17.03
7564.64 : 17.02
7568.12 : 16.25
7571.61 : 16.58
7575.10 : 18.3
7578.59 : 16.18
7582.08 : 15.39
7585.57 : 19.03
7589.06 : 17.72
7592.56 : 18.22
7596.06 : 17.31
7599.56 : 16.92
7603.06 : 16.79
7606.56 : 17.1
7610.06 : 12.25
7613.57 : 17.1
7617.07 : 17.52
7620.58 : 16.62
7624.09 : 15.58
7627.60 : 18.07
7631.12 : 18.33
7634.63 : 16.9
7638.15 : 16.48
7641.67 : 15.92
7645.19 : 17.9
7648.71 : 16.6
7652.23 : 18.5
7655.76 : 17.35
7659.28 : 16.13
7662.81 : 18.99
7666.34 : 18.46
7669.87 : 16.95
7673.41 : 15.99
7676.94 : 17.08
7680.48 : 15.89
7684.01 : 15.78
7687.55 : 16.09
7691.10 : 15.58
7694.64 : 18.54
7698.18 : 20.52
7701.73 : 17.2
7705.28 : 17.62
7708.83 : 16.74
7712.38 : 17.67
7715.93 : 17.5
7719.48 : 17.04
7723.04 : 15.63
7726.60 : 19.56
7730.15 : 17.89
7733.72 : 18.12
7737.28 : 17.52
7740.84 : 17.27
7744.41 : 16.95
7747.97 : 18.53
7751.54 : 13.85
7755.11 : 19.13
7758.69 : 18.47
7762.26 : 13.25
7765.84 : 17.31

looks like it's 0.055 mag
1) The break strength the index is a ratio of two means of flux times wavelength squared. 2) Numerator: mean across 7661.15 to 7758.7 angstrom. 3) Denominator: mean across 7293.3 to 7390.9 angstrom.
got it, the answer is 1.18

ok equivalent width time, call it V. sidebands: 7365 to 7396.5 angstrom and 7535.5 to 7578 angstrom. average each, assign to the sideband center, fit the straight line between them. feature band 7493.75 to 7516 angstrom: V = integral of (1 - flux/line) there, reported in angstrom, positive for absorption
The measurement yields -0.4 angstrom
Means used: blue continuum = 16.4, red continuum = 16.6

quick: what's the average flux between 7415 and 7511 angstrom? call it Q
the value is 16.4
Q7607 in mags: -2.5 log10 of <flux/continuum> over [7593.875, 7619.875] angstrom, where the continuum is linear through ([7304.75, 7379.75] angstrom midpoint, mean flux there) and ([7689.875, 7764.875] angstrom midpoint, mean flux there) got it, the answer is 0.03 mag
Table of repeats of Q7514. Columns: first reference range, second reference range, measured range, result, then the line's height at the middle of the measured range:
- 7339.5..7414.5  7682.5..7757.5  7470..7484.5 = 0.03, 16.7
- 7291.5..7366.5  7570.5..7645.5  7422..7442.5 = 0.03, 16.4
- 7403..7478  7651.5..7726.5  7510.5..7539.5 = -0.02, 16.4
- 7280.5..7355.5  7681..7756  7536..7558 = 0.04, 16.8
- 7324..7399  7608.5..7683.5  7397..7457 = 0.02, 16.5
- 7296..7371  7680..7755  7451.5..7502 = 0.00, 16.6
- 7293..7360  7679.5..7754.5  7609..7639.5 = 0.02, 17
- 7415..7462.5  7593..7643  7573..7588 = -0.04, 16.6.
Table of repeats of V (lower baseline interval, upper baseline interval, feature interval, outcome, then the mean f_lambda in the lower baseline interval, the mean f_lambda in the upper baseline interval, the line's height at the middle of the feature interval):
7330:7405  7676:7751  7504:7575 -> 1.2 angstrom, 16.5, 17.3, 16.9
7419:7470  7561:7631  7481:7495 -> -0.5 angstrom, 16.2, 16.9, 16.4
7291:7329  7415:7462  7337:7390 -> -1.9 angstrom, 15.7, 16.1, 15.9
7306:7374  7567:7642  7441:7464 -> 0.1 angstrom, 16.2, 16.9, 16.5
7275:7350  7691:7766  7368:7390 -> -0.4 angstrom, 16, 17.4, 16.2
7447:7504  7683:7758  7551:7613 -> 0.4 angstrom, 16.6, 17.4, 16.9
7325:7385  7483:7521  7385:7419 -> 0.4 angstrom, 16.4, 16.6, 16.5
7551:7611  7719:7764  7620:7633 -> -0.2 angstrom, 16.9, 17.2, 17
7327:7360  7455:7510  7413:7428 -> 0.9 angstrom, 16.5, 16.6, 16.6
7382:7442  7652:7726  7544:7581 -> 0.2 angstrom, 16.2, 17.2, 16.8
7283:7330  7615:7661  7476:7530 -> -0.8 angstrom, 15.8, 17.1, 16.6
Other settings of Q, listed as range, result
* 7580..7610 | 17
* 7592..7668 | 17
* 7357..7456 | 16.3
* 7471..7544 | 16.7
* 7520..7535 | 17.3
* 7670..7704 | 17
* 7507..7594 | 16.8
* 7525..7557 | 16.7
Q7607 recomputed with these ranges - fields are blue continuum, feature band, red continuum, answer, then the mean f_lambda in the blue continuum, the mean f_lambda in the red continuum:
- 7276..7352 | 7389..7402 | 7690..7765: -0.022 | 16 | 17.4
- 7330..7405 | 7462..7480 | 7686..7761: 0.065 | 16.5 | 17.5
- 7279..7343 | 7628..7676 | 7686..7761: -0.004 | 16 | 17.5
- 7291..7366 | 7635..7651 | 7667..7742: 0.018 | 16.1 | 17.3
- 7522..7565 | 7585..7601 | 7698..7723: -0.048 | 16.8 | 17.4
